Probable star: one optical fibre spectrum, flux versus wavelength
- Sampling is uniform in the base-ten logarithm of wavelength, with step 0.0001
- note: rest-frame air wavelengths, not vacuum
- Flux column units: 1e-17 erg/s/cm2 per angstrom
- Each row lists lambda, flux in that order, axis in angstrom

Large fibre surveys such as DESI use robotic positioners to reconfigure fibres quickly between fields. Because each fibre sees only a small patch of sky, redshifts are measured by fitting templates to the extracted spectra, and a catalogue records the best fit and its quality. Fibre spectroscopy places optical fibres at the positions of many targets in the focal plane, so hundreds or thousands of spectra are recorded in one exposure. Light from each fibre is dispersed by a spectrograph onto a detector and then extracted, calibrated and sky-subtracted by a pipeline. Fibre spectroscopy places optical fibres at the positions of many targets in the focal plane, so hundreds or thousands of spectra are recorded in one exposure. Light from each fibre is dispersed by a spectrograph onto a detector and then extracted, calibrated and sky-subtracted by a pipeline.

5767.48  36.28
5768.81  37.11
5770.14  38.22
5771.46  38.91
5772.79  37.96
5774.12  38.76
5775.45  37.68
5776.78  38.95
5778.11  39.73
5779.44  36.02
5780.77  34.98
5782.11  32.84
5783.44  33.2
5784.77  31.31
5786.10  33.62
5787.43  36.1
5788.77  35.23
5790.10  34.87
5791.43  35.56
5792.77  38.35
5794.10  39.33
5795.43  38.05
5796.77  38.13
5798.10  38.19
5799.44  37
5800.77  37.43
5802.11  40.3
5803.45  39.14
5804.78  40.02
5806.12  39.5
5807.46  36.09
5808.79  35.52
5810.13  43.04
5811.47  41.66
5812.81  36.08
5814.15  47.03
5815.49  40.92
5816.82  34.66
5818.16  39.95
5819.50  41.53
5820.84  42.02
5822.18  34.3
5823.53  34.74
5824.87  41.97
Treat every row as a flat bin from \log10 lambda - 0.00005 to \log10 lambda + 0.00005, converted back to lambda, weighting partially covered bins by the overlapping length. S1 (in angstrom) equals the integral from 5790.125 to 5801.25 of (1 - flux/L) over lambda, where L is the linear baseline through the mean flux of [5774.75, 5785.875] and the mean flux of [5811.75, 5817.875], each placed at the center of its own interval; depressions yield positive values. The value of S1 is 0.0 angstrom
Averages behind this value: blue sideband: 35.5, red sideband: 39.8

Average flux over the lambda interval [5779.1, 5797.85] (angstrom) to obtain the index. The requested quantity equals 35.6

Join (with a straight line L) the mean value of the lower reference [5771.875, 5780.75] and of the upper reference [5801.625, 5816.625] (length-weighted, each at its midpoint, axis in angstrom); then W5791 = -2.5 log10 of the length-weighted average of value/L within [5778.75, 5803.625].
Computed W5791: 0.074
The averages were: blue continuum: 38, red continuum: 39.8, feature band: 36.2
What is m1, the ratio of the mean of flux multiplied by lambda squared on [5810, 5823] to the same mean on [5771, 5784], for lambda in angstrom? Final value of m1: 1.10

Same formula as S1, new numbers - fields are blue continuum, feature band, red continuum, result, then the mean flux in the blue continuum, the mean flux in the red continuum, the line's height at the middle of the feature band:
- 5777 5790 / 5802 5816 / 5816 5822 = -0.7 angstrom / 34.9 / 39.2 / 38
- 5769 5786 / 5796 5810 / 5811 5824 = 0.0 angstrom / 36.5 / 39.3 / 38.3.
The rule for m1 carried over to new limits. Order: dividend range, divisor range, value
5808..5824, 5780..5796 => 1.13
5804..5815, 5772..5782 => 1.08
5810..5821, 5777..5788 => 1.18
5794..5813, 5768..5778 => 1.02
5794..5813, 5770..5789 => 1.08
